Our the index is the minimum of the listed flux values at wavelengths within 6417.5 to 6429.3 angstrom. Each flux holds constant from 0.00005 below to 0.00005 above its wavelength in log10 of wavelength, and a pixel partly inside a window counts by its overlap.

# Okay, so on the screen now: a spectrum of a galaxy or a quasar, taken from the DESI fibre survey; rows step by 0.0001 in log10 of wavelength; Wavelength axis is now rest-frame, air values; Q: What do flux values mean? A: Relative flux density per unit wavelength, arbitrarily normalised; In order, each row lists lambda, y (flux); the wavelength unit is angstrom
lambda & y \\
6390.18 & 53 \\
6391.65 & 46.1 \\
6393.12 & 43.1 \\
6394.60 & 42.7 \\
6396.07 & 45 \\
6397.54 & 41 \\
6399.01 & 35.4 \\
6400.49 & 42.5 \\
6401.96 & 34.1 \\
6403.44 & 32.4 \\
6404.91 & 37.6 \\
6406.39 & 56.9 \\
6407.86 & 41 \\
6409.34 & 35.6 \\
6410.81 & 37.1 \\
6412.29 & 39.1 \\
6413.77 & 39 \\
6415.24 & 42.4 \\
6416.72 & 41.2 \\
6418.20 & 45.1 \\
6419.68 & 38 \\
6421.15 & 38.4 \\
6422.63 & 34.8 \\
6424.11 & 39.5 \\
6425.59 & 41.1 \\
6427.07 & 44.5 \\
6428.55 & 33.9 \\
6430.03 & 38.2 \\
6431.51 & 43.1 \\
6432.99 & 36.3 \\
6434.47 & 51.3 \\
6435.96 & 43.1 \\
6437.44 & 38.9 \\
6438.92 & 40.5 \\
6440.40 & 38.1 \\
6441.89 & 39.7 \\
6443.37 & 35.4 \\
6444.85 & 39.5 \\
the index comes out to 33.9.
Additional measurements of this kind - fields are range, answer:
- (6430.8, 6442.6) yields 36.3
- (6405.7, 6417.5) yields 35.6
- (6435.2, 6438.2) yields 38.9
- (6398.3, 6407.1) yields 32.4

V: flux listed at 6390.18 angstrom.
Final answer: 53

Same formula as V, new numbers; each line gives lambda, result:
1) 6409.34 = 35.6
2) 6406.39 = 56.9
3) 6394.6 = 42.7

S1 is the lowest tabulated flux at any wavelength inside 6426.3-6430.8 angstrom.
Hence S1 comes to 33.9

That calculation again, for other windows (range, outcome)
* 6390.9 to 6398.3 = 41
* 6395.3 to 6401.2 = 35.4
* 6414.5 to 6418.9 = 41.2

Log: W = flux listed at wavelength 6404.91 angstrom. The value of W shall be 37.6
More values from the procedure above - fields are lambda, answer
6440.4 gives 38.1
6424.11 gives 39.5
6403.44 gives 32.4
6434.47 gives 51.3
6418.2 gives 45.1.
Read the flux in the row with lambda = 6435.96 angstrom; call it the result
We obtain 43.1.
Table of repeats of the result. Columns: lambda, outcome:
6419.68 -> 38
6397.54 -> 41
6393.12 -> 43.1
